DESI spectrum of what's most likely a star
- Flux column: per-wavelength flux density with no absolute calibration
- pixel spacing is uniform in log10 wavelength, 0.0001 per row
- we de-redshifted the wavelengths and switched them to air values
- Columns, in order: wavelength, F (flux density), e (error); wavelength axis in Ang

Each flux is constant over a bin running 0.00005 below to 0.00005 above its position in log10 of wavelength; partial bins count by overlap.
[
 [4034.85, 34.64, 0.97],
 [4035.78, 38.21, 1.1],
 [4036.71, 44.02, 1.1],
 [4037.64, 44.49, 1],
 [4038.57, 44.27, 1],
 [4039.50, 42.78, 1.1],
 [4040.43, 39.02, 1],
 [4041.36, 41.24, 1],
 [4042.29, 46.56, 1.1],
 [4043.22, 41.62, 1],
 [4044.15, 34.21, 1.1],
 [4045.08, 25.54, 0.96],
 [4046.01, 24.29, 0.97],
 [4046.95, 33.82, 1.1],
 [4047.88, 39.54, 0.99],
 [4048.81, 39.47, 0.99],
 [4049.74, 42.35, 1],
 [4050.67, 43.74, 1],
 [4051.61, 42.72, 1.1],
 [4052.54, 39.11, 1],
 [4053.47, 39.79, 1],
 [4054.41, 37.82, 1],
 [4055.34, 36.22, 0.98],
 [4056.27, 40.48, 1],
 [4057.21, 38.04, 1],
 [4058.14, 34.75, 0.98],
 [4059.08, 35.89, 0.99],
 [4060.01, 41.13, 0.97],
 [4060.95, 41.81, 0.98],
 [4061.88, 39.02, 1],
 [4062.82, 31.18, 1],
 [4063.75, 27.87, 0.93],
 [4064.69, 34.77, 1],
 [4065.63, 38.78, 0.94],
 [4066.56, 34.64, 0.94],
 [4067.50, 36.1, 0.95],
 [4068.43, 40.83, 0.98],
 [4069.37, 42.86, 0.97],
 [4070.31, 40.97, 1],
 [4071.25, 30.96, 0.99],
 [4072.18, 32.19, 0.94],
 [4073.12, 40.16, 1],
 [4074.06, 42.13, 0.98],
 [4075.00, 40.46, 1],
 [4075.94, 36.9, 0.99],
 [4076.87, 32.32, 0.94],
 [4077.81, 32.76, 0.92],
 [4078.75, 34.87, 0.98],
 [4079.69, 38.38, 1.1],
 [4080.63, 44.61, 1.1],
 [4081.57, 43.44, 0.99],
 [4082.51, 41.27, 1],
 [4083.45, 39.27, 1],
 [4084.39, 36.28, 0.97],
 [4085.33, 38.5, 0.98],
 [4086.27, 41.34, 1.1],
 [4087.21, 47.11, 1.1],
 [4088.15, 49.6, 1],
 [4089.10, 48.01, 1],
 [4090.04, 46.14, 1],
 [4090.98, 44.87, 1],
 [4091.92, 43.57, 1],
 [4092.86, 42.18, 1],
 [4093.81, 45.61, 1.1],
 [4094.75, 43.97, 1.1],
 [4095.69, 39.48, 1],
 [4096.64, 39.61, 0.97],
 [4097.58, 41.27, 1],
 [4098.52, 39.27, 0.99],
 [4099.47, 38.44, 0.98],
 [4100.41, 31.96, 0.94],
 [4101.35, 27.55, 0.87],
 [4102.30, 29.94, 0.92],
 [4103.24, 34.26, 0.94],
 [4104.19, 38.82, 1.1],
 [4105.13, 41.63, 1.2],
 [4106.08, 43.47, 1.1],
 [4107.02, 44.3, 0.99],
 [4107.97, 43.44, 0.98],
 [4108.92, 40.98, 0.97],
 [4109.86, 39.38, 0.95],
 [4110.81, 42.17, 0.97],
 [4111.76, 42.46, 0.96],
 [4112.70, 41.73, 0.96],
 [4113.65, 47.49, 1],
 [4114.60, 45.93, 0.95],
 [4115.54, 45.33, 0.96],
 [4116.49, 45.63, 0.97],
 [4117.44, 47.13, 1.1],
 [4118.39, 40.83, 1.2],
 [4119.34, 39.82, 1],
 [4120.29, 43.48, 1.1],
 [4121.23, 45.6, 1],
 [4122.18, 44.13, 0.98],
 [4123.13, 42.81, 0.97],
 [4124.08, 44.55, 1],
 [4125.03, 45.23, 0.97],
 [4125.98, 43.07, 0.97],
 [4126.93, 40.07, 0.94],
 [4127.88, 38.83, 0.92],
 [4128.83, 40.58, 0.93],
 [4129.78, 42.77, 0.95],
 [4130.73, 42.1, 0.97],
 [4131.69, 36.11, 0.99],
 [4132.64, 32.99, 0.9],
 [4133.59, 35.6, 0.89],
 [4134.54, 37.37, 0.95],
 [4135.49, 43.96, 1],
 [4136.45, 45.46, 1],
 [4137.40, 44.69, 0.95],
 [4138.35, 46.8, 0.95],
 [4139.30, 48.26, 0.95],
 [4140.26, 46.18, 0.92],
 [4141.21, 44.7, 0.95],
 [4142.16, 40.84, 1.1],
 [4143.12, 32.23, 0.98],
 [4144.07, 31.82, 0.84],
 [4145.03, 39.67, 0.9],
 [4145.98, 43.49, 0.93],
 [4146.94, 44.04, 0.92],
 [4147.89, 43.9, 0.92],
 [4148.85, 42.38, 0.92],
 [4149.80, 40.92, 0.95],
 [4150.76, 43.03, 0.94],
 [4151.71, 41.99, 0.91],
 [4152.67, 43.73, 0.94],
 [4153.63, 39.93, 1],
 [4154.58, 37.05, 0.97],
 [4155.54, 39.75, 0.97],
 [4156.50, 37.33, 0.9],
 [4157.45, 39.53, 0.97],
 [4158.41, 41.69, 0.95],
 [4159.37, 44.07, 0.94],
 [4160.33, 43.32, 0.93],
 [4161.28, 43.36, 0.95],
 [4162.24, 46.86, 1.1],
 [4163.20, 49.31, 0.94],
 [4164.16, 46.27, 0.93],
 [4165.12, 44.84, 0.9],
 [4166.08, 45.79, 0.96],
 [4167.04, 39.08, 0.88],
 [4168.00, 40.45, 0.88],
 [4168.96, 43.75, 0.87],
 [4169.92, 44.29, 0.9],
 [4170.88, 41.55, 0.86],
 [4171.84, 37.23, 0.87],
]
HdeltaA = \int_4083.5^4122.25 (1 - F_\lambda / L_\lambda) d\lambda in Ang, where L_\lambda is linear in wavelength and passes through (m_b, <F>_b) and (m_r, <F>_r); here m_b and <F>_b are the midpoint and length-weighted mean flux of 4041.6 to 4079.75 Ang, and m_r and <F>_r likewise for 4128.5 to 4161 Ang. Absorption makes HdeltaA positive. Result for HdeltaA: -2.5 Ang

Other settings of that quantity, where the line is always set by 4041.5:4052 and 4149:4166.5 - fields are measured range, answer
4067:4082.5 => 0.3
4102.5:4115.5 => -0.4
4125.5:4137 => 0.4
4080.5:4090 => -0.9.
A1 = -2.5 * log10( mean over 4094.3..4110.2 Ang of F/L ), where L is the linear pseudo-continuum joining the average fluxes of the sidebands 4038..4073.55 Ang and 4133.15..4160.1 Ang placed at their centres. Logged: 0.03 mag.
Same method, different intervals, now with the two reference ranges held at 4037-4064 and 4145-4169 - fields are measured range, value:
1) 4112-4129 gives -0.06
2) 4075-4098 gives -0.04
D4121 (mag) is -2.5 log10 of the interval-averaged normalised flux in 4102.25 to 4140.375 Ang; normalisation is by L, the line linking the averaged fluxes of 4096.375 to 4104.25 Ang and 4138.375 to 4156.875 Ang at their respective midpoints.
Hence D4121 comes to -0.11 mag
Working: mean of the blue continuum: 35.4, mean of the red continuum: 41.3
